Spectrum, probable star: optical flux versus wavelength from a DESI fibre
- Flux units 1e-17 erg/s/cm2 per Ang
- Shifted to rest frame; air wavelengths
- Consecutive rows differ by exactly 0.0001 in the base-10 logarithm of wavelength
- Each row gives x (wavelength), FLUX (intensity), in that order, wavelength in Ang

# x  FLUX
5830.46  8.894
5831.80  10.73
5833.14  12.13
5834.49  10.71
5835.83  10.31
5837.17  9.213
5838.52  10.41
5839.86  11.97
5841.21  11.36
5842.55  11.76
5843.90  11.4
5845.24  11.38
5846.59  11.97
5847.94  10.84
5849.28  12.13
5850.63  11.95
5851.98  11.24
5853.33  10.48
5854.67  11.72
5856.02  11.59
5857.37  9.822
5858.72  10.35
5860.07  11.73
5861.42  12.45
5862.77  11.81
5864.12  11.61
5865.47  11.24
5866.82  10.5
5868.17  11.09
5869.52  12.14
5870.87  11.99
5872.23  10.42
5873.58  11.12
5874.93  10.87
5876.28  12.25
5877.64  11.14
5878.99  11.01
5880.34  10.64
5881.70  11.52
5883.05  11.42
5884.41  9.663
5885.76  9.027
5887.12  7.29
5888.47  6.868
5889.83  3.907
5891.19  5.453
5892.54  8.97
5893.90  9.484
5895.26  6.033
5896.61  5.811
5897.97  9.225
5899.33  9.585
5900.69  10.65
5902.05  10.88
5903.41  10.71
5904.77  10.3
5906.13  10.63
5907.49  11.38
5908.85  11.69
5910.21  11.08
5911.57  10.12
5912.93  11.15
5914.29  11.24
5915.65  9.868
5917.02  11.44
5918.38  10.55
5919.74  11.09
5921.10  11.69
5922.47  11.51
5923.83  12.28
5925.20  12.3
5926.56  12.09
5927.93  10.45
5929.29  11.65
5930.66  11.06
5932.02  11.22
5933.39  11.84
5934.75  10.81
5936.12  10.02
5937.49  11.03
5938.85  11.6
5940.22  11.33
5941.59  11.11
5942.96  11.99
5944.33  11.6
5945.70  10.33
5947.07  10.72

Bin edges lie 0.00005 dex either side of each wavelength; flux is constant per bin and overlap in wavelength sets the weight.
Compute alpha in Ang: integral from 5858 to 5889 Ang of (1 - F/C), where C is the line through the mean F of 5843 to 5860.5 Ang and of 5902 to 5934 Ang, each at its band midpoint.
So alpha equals 1.2 Ang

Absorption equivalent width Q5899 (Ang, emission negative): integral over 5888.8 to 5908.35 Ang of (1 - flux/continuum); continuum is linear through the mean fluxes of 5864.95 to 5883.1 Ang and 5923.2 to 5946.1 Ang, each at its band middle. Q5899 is 4.3 Ang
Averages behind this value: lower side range 11.2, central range 8.78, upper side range 11.3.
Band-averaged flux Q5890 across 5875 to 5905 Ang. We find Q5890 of 9.19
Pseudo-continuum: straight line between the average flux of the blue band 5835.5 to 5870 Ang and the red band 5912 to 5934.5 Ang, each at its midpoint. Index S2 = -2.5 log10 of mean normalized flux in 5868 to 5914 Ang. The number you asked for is 0.146 mag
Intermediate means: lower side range 11.3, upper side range 11.3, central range 9.87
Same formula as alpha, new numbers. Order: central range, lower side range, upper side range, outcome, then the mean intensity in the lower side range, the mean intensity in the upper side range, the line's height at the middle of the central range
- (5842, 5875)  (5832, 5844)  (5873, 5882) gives -0.7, 11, 11.2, 11.1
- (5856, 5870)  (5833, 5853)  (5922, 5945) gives 0.0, 11.2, 11.4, 11.3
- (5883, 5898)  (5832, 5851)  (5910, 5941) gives 4.9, 11.2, 11.2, 11.2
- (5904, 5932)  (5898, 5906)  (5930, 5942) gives -1.2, 10.3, 11.1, 10.7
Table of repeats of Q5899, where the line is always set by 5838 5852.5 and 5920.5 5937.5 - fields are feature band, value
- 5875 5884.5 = 0.2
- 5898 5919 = 1.3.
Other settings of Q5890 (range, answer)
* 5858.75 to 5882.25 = 11.4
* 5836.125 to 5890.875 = 10.7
